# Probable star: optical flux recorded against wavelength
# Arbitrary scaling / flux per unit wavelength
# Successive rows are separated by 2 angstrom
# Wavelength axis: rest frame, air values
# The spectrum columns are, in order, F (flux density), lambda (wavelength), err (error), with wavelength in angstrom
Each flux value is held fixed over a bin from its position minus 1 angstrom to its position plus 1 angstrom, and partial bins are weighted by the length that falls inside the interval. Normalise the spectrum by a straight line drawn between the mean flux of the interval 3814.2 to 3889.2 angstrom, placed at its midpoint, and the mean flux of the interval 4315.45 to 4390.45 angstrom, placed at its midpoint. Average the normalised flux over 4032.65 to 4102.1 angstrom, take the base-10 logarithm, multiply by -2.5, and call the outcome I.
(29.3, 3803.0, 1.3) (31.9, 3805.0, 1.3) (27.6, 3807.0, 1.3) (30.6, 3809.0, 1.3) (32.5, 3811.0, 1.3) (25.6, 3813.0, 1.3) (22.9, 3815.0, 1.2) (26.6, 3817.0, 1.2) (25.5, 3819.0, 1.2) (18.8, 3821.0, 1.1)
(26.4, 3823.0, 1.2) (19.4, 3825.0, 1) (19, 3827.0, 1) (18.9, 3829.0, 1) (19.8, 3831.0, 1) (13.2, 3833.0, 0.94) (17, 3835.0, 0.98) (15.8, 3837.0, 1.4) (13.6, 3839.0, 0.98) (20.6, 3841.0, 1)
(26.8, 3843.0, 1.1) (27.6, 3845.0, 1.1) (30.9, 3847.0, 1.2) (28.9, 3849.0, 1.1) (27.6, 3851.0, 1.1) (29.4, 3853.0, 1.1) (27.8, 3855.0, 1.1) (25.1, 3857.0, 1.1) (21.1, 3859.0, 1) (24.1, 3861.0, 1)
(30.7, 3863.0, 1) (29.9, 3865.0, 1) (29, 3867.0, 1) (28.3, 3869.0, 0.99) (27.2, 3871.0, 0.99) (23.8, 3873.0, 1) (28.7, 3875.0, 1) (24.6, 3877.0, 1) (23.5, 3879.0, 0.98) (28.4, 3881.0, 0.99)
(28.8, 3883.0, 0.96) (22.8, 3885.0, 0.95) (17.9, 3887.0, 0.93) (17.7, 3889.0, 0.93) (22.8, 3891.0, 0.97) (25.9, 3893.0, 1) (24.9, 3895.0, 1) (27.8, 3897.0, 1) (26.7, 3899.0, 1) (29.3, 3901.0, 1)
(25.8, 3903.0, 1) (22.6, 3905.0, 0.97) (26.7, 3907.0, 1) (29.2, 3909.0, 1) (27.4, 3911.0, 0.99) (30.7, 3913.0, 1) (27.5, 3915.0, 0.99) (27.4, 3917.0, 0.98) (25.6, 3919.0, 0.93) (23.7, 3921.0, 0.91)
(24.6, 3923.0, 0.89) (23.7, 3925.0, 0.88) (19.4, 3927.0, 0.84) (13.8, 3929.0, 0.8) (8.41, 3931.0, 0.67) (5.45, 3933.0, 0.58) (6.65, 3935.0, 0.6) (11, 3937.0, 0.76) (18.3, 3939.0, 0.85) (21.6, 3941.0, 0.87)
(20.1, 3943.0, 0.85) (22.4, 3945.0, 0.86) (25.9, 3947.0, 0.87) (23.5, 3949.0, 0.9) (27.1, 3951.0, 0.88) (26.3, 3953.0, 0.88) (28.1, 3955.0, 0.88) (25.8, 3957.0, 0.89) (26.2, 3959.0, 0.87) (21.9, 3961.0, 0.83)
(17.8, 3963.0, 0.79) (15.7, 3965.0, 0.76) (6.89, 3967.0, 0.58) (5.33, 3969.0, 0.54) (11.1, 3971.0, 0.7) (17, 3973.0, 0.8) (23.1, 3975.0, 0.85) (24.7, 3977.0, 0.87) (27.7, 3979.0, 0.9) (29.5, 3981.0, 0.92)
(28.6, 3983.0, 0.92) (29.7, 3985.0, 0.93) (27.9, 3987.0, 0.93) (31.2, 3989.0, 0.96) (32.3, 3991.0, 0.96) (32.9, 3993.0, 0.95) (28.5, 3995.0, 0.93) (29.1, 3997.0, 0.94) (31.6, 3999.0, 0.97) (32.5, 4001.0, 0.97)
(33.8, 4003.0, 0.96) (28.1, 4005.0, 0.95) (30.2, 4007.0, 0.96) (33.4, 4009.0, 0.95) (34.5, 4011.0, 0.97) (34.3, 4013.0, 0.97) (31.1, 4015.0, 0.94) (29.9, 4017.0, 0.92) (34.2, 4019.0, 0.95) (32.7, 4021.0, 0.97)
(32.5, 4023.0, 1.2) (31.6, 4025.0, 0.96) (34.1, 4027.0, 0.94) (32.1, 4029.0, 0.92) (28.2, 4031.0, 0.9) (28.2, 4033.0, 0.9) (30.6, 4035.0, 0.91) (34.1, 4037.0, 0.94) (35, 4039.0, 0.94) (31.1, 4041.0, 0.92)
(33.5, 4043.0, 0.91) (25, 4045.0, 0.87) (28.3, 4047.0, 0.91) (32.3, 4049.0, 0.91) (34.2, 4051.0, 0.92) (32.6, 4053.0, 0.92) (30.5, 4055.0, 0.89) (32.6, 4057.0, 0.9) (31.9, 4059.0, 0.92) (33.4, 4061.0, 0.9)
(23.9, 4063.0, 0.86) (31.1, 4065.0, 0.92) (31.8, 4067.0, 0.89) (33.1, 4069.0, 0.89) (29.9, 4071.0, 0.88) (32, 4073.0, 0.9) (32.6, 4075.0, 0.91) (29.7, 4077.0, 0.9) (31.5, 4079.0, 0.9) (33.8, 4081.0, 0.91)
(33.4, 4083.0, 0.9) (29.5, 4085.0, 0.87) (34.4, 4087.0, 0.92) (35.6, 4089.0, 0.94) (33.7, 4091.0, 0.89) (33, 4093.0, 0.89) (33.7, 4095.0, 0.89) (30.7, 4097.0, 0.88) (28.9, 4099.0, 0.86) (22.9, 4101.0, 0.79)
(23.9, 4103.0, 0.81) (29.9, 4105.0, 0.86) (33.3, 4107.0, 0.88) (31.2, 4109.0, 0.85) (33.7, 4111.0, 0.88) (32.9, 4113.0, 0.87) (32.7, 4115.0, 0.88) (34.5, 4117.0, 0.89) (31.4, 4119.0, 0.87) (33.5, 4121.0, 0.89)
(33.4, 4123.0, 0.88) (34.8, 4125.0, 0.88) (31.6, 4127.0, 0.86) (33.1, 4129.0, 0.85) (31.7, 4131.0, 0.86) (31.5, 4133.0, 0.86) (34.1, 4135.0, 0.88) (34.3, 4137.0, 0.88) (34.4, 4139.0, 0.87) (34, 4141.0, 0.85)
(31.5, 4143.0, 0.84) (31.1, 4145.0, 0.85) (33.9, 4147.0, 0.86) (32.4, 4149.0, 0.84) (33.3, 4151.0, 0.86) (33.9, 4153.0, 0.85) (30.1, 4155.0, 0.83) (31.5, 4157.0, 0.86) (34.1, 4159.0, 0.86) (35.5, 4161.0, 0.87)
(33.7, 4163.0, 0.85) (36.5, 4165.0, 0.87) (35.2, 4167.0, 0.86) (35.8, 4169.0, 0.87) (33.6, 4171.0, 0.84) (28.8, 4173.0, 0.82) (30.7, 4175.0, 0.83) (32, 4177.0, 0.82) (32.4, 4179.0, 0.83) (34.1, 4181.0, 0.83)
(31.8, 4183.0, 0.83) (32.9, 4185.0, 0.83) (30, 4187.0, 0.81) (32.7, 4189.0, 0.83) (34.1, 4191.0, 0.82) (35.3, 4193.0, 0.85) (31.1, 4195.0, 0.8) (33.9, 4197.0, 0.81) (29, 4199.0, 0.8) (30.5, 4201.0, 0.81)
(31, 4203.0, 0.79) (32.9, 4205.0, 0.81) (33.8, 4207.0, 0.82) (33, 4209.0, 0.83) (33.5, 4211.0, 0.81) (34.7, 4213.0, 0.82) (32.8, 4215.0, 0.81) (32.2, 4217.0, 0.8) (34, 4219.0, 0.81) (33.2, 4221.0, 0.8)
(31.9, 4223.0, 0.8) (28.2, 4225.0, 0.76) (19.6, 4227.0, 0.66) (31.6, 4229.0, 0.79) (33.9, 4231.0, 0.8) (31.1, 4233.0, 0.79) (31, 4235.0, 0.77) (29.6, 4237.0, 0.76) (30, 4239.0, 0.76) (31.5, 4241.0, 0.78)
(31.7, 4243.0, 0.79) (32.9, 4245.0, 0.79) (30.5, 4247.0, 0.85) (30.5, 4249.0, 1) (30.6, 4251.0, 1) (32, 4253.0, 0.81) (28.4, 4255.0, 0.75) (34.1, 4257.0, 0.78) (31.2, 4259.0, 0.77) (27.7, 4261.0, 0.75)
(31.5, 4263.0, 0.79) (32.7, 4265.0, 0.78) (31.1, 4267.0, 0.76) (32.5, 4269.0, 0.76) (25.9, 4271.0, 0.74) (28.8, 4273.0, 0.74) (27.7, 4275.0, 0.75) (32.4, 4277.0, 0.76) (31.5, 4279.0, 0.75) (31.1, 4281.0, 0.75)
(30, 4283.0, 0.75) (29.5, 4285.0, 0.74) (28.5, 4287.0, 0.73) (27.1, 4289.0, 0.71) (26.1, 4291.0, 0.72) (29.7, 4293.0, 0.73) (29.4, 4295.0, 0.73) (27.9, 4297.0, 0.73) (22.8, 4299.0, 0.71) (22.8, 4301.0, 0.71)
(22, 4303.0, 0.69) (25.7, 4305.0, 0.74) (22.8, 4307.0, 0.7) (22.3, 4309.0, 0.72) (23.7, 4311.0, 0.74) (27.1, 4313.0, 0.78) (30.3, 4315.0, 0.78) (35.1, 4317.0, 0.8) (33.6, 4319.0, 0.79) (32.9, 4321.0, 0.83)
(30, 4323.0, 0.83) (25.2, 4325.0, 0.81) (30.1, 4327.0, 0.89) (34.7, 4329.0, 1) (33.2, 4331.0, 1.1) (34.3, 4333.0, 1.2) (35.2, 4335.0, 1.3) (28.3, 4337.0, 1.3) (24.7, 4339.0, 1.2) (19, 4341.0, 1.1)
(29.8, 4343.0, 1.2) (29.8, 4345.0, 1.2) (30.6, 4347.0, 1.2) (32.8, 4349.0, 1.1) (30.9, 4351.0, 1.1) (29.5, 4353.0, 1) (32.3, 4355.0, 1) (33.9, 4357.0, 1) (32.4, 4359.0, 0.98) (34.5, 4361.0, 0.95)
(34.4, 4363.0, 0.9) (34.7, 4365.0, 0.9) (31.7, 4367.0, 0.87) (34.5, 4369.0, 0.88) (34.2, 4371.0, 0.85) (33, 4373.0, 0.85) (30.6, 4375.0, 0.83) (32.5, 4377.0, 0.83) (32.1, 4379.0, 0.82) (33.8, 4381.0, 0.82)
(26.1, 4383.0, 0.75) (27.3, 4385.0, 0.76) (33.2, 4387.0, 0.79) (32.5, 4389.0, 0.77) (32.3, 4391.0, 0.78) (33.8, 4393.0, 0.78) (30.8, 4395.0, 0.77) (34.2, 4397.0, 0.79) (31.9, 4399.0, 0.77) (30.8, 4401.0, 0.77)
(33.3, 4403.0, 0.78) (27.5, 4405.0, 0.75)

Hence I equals -0.16 mag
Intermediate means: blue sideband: 24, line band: 31.4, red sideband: 31.4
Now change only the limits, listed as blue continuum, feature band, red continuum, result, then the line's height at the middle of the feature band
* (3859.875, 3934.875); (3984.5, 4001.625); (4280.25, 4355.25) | -0.209 mag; 25.2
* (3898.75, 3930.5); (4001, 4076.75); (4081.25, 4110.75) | -0.086 mag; 29.2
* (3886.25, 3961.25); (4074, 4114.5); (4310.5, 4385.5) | -0.204 mag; 26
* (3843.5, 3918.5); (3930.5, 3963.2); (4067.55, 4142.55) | 0.371 mag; 28.1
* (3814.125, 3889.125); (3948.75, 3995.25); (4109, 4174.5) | 0.177 mag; 27.8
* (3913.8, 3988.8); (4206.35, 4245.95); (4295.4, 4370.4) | -0.159 mag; 27.2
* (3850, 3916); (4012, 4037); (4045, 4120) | -0.066 mag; 29.9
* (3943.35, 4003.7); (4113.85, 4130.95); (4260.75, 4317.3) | -0.249 mag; 26.3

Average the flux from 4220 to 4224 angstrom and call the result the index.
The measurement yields 32.5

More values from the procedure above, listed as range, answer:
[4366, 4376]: 32.8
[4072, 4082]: 31.9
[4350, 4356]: 30.9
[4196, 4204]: 31.1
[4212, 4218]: 33.2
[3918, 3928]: 23.4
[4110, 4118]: 33.5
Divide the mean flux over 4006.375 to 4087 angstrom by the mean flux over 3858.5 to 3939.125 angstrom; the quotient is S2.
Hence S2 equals 1.35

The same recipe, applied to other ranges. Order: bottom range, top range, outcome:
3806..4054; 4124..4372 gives 1.22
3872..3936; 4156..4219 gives 1.42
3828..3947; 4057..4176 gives 1.39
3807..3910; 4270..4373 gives 1.20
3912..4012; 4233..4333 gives 1.25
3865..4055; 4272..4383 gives 1.15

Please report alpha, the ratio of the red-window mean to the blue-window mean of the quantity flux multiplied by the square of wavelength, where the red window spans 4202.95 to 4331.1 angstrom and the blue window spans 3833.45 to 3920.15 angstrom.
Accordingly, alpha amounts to 1.42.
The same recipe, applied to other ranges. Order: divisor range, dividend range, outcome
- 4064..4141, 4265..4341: 0.99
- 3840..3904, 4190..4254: 1.44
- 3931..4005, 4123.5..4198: 1.58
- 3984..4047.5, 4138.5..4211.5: 1.13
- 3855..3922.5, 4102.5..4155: 1.42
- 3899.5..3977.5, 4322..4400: 1.84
